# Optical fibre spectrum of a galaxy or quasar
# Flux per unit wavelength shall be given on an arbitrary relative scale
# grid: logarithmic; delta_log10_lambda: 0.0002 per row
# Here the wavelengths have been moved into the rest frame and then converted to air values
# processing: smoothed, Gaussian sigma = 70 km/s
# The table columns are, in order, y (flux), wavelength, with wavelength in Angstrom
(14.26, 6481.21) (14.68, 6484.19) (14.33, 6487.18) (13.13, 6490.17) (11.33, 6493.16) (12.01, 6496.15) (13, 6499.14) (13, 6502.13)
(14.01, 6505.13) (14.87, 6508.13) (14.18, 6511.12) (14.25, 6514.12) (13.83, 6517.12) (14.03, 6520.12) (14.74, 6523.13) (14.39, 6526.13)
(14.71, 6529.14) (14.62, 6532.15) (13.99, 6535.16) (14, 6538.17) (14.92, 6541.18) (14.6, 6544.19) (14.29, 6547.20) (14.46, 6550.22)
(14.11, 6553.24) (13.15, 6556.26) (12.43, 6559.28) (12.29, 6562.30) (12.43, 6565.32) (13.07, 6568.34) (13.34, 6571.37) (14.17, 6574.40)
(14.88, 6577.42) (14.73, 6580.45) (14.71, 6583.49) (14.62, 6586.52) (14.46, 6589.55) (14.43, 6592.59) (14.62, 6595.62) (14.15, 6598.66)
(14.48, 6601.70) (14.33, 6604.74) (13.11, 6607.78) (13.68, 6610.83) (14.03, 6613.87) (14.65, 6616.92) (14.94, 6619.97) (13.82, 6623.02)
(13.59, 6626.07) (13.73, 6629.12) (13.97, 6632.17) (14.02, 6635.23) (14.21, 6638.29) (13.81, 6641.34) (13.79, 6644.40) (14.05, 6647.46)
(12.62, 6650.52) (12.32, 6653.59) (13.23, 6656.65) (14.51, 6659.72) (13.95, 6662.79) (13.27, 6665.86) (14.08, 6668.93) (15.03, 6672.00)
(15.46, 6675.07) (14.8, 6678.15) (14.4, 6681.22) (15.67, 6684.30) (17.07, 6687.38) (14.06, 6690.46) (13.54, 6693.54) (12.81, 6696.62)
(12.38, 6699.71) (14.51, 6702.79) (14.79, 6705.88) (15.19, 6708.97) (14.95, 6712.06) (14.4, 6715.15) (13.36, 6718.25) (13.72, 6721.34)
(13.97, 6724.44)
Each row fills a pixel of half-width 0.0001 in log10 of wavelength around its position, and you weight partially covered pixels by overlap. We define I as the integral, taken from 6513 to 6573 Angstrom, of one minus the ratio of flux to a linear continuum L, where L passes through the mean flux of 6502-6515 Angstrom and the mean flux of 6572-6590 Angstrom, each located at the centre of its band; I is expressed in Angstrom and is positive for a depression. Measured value 1.9 Angstrom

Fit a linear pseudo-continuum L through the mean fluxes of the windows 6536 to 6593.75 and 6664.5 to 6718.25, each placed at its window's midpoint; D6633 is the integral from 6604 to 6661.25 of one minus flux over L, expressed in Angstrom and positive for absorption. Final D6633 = 1.7 Angstrom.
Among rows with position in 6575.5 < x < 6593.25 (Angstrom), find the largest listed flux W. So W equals 14.88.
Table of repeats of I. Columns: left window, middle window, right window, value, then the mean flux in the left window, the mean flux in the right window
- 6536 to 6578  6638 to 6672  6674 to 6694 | 2.5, 13.7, 15.1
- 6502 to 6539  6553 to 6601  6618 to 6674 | 0.7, 14.2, 13.9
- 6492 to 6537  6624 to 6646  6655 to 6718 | 0.5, 13.8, 14.4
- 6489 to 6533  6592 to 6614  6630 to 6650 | -0.4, 13.7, 13.9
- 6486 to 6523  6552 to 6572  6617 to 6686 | 1.2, 13.5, 14.1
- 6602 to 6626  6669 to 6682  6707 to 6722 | -0.6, 14.1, 14.4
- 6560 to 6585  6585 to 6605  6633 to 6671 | -1.1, 13.7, 13.7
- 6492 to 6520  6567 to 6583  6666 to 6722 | -0.3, 13.4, 14.4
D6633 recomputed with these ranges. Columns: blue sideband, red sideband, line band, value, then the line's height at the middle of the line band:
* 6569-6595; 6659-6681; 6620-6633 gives 0.5 Angstrom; 14.4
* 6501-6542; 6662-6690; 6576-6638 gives 1.4 Angstrom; 14.6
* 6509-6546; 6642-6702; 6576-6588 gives -0.4 Angstrom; 14.3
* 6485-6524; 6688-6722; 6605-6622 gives -0.3 Angstrom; 13.8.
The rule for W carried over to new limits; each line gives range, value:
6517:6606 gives 14.92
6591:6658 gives 14.94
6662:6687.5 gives 17.07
